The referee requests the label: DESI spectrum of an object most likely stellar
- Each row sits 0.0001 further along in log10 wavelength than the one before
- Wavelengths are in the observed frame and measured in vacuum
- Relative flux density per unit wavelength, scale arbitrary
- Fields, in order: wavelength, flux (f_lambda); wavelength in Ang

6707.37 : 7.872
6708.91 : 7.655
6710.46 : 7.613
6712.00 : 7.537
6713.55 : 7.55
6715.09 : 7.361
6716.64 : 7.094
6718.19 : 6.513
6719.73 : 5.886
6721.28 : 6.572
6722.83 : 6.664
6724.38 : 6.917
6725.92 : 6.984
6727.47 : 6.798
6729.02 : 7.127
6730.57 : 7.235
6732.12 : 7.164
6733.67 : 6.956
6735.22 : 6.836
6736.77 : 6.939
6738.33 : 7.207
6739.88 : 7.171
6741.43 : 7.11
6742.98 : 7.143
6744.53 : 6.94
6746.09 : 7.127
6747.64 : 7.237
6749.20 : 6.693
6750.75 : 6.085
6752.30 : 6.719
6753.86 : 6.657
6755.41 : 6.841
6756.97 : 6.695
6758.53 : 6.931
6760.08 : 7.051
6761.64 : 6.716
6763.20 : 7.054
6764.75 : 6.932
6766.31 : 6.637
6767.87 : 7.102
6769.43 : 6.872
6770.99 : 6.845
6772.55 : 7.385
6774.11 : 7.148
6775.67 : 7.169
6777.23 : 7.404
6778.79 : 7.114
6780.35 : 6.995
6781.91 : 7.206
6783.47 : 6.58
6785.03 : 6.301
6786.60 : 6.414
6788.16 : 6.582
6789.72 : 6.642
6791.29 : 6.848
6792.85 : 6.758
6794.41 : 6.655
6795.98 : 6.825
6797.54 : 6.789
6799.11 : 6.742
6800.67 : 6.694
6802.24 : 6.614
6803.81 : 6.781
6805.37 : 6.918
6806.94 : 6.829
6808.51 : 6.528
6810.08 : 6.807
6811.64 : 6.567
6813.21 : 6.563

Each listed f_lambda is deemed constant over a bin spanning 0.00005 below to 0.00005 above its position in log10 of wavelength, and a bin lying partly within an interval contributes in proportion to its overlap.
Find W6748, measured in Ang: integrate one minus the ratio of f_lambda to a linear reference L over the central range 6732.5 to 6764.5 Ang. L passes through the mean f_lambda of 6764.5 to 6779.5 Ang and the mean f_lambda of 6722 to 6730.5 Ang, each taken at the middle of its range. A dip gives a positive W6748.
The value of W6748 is 0.38 Ang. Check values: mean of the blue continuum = 6.93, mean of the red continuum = 7.06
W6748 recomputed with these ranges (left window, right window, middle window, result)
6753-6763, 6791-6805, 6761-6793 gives -0.5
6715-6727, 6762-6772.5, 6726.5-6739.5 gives -0.5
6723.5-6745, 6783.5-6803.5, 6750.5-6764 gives 0.2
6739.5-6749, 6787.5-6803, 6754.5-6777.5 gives -0.1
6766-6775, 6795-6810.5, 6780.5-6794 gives 0.4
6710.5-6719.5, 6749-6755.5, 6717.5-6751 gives -0.2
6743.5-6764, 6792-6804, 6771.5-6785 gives -0.6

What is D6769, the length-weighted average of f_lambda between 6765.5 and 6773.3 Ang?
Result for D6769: 6.96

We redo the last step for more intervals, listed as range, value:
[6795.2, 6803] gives 6.74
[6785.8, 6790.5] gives 6.54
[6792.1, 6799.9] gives 6.76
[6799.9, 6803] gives 6.65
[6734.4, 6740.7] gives 7.03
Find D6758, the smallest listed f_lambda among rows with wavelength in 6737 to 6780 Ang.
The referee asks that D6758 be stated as 6.085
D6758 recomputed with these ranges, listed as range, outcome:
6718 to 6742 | 5.886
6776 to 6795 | 6.301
